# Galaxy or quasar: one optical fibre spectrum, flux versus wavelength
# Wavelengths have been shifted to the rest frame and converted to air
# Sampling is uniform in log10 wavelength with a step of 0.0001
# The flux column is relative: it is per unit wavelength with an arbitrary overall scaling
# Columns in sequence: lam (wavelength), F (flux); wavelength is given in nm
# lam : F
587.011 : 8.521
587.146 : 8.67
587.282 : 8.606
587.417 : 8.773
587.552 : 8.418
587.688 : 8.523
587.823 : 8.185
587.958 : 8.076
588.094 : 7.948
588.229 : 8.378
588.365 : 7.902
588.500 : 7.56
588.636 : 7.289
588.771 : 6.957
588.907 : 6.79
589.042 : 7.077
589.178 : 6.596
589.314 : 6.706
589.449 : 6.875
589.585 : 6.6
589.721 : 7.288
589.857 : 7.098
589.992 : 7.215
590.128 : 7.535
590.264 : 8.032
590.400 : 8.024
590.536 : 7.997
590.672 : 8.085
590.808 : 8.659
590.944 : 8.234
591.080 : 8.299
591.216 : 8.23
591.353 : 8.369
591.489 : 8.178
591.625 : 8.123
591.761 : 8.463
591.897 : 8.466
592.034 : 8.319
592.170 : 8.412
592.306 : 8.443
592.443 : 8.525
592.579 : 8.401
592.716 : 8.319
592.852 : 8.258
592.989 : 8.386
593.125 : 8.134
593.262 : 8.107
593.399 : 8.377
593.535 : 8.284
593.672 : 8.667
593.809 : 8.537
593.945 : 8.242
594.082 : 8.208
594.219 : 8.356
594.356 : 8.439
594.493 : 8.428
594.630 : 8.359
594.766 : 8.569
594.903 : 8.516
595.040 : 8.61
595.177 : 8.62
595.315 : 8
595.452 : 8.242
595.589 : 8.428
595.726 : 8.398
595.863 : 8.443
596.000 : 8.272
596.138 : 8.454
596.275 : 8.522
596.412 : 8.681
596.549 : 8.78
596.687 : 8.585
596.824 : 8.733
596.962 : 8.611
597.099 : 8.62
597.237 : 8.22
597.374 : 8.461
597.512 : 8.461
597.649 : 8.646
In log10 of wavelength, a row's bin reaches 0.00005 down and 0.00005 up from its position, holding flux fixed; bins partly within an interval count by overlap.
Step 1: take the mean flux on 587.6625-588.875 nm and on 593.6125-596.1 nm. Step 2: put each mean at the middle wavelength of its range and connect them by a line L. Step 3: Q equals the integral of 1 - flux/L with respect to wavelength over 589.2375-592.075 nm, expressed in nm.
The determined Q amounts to 0.07 nm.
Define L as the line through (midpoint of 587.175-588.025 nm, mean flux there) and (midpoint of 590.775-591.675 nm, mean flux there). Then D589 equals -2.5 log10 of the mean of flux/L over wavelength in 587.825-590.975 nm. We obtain 0.11 mag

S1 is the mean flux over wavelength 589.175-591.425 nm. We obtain 7.67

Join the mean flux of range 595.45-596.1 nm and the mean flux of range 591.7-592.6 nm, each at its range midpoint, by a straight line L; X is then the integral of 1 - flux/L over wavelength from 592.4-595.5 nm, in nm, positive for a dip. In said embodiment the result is 0.01 nm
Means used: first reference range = 8.44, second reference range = 8.37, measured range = 8.37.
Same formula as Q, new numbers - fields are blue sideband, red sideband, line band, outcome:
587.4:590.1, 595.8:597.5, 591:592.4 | -0.081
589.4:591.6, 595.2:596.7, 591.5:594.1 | -0.090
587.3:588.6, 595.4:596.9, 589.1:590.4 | 0.174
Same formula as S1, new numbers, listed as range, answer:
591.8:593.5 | 8.35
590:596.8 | 8.34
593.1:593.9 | 8.36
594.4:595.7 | 8.42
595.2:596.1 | 8.31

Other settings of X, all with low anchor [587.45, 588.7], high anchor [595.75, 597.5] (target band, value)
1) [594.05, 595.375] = 0.000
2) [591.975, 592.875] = -0.011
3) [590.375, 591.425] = -0.005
